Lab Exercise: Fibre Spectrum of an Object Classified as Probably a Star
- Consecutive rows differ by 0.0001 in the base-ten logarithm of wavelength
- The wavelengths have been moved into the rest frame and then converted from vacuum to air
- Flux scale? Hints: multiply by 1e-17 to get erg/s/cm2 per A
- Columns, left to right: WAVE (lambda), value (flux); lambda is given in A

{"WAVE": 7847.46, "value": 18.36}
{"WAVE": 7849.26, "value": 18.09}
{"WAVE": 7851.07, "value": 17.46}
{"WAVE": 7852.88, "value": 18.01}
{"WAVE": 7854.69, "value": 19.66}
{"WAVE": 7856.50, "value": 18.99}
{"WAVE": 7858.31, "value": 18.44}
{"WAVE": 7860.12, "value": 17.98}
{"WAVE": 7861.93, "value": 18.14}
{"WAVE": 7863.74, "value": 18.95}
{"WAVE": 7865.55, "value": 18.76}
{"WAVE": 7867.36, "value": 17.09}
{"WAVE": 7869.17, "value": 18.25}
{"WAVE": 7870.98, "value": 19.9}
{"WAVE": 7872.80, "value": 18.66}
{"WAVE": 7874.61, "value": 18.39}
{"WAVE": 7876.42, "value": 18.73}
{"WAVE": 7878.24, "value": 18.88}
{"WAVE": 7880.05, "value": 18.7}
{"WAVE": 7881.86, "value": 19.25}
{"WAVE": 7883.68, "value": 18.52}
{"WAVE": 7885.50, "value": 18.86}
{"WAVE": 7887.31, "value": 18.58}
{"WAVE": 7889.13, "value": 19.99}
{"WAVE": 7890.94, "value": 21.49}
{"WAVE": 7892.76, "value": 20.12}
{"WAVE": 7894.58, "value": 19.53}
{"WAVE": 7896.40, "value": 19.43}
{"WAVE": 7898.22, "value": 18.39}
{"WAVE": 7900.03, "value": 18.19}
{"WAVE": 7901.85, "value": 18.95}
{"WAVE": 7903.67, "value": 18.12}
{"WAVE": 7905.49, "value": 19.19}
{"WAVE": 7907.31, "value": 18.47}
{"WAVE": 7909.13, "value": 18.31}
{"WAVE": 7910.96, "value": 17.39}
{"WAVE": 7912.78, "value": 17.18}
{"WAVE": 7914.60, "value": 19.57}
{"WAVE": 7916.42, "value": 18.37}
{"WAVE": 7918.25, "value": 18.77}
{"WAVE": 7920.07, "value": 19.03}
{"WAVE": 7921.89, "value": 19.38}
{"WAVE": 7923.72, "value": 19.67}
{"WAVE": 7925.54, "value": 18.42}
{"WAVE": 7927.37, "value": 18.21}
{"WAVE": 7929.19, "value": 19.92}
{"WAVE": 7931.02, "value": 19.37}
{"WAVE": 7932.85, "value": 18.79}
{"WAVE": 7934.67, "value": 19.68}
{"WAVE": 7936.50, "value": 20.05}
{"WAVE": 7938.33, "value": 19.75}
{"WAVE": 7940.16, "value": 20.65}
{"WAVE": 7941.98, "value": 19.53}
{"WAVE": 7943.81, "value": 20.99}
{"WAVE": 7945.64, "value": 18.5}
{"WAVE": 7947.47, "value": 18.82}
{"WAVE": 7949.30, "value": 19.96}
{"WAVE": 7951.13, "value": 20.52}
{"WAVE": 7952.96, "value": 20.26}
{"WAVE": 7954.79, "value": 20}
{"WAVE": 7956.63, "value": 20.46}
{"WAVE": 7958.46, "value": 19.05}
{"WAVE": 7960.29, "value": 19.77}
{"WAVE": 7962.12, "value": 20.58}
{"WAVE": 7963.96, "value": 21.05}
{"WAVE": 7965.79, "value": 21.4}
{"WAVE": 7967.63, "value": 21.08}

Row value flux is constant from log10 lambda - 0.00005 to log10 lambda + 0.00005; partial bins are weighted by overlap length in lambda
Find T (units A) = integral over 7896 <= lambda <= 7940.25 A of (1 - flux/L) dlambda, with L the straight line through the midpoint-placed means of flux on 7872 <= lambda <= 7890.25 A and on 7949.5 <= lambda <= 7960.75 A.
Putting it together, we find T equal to 1.3 A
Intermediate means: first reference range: 18.9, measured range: 18.9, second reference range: 20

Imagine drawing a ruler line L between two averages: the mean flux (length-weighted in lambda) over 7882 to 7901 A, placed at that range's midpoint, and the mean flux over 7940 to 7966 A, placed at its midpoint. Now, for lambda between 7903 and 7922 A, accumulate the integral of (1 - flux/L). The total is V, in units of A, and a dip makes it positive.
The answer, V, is 1.0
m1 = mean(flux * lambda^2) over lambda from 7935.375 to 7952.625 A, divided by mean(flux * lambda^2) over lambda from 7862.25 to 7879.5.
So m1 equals 1.1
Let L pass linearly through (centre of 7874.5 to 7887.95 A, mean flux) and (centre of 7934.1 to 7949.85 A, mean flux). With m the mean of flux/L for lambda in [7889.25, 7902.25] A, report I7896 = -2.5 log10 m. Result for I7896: -0.03 mag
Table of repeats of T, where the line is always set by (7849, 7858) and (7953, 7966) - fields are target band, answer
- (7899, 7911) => 0.6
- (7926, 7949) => 0.4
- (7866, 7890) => 0.2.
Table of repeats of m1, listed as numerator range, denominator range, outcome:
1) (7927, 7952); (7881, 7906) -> 1.04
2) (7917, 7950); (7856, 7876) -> 1.07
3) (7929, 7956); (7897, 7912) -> 1.09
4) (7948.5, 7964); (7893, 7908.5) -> 1.08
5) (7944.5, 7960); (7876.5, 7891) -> 1.05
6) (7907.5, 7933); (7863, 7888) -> 1.01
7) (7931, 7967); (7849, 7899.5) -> 1.08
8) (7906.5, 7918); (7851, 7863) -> 1.00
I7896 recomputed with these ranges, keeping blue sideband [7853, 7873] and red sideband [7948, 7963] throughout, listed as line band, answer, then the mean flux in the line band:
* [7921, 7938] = 0.02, 19.3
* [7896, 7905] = 0.03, 18.6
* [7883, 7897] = -0.03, 19.6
